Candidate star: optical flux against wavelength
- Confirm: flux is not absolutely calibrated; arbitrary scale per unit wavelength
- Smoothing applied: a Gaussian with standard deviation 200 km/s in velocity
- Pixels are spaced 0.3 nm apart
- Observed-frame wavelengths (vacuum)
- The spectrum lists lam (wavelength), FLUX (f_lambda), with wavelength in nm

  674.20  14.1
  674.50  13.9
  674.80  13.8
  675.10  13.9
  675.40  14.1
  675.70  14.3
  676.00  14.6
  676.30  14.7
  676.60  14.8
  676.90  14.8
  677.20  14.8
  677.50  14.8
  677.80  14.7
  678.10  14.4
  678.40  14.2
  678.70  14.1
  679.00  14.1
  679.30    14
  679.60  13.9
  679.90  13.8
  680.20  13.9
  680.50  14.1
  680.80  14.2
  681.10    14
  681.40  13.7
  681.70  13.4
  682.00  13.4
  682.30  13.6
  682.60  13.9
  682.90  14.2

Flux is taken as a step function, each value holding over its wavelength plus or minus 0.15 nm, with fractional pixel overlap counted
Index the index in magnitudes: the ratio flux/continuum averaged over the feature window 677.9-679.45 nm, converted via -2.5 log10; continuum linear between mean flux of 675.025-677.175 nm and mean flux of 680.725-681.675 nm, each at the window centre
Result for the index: 0.00 mag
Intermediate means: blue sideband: 14.5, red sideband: 13.9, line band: 14.2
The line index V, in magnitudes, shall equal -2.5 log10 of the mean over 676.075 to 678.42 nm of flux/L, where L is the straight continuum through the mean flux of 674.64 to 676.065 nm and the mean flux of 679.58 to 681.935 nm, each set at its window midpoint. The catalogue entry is -0.05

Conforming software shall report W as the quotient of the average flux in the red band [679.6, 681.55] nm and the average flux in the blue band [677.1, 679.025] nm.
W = 0.96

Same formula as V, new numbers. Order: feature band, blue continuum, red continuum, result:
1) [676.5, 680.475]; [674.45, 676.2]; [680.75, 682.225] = -0.031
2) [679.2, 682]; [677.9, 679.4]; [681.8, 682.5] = -0.004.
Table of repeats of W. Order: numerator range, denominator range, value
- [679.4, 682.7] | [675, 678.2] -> 0.95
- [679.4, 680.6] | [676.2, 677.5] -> 0.94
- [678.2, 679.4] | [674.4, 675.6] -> 1.01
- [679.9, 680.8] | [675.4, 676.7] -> 0.96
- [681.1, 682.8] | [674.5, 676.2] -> 0.97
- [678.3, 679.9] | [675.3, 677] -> 0.96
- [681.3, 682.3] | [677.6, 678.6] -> 0.94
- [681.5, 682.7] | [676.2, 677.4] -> 0.92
